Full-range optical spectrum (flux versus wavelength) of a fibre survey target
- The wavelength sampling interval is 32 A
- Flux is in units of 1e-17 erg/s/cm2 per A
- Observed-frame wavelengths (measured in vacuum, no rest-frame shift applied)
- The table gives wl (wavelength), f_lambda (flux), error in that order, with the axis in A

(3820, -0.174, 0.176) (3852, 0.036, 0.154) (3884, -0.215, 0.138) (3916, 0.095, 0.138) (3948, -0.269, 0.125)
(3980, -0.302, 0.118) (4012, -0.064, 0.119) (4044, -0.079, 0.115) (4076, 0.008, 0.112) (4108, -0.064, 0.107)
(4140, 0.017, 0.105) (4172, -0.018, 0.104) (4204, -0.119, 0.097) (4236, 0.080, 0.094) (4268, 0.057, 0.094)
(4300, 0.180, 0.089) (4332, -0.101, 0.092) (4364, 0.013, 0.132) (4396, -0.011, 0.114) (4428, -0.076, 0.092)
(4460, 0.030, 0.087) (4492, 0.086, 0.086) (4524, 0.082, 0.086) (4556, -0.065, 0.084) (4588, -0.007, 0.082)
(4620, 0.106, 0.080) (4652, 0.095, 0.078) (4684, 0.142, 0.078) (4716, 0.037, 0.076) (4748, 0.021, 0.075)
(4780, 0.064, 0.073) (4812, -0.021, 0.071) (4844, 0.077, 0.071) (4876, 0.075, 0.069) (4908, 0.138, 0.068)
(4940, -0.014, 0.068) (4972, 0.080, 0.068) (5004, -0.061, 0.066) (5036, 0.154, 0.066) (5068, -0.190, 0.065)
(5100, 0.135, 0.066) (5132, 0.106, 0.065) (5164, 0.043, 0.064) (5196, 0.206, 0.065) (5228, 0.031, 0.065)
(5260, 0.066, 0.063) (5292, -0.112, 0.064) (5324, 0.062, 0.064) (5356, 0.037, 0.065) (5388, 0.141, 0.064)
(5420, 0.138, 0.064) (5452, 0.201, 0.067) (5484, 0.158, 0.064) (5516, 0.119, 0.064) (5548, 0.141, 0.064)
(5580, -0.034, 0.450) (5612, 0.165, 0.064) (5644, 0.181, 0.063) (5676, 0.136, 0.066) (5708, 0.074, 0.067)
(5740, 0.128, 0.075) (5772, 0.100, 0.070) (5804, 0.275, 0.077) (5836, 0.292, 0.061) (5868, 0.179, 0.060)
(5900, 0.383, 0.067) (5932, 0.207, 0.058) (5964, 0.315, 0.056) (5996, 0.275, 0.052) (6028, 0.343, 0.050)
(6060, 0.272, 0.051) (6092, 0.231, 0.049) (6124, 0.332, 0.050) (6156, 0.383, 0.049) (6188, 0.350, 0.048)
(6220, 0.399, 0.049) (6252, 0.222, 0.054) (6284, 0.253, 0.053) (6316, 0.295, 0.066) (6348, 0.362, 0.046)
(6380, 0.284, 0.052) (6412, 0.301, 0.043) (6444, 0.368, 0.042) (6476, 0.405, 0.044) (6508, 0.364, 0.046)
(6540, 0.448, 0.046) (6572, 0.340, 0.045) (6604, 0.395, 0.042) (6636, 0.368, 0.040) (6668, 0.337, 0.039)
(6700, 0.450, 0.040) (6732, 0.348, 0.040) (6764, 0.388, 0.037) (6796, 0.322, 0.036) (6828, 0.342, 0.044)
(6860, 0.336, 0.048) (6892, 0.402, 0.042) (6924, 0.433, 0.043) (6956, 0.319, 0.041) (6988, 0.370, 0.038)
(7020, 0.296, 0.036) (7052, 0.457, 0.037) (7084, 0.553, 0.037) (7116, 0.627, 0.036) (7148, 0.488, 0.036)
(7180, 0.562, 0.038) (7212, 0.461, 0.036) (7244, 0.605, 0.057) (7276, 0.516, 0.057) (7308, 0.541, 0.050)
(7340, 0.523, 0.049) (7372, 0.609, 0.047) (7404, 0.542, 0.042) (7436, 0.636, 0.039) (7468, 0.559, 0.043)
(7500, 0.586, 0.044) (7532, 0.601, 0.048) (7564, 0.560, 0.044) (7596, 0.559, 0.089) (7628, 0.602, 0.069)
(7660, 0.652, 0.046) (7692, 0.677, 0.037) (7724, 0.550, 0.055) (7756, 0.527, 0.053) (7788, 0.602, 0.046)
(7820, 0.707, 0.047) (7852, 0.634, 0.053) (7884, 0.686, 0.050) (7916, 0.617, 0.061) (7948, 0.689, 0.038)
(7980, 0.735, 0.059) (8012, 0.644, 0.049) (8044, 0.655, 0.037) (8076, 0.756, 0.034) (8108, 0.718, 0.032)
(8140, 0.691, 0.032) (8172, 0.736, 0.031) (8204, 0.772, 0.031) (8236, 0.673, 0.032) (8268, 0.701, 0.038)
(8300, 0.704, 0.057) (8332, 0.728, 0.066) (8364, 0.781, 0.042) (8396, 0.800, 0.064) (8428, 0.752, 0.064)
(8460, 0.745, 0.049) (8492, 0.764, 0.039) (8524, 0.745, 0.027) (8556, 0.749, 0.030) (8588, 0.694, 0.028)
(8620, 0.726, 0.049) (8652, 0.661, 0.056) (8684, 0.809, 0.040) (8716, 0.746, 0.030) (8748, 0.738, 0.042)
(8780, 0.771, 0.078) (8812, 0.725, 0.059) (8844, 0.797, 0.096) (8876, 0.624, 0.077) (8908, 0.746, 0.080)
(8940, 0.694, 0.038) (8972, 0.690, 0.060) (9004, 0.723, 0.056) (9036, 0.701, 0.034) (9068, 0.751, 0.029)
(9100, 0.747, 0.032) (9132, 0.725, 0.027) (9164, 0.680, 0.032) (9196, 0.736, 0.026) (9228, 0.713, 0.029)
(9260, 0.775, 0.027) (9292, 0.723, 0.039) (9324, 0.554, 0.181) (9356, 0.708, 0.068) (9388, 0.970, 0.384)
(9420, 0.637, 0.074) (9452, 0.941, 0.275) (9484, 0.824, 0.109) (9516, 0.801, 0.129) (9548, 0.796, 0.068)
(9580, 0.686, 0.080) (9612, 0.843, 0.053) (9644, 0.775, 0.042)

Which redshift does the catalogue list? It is 0.77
